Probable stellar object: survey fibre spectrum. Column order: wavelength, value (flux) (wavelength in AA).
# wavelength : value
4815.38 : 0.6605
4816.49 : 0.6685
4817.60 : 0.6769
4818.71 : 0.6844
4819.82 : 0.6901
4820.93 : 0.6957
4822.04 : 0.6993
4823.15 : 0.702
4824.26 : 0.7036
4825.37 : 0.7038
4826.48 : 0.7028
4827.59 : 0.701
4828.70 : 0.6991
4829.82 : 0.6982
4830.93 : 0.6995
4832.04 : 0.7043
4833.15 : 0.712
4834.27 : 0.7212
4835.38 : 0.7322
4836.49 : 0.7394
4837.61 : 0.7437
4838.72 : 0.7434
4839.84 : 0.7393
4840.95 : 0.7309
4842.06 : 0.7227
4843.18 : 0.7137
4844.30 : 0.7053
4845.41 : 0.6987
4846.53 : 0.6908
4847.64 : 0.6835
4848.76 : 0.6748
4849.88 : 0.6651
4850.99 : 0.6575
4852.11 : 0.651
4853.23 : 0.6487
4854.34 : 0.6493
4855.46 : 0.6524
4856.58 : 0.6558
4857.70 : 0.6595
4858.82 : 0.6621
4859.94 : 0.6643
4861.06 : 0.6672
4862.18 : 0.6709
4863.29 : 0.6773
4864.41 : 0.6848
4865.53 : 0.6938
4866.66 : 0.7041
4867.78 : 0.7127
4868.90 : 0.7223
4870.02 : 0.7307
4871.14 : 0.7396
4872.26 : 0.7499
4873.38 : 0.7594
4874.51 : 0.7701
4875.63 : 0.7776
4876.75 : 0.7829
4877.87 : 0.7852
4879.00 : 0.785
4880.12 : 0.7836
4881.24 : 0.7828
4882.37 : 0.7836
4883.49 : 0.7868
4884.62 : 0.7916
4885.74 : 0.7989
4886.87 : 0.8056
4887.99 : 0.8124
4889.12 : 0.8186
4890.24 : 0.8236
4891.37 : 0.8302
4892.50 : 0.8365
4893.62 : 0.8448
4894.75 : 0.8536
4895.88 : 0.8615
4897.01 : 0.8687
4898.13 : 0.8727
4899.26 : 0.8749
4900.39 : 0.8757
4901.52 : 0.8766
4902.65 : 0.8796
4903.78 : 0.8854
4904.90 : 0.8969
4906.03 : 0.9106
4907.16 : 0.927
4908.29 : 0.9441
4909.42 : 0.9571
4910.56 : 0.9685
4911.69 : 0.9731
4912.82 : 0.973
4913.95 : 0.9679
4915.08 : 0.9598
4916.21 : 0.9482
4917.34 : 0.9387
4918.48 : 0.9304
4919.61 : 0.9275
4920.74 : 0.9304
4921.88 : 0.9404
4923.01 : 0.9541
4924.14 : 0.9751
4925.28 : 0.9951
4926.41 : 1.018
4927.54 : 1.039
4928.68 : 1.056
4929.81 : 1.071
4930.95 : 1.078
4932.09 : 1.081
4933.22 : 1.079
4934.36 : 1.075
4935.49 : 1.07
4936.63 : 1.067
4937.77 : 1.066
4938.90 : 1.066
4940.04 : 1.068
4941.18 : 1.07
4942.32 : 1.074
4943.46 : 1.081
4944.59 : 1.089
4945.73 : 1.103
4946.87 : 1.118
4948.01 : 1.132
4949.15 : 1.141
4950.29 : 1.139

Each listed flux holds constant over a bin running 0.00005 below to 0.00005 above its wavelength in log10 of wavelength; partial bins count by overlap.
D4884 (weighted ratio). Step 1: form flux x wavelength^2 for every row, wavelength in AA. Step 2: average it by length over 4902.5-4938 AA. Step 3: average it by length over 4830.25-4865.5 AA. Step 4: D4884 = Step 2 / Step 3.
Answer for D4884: 1.5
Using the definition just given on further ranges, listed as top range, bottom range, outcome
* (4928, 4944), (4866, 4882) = 1.45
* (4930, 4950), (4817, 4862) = 1.63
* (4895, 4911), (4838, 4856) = 1.33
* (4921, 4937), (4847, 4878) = 1.52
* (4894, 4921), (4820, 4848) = 1.33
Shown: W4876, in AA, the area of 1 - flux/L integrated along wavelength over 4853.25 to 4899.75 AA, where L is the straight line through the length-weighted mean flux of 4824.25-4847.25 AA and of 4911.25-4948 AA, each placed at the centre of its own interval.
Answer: 5.05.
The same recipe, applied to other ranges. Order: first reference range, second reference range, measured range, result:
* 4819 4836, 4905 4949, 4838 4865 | 3.3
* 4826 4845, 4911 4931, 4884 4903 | 1.1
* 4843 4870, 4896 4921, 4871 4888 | 0.1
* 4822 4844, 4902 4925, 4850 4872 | 3.2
